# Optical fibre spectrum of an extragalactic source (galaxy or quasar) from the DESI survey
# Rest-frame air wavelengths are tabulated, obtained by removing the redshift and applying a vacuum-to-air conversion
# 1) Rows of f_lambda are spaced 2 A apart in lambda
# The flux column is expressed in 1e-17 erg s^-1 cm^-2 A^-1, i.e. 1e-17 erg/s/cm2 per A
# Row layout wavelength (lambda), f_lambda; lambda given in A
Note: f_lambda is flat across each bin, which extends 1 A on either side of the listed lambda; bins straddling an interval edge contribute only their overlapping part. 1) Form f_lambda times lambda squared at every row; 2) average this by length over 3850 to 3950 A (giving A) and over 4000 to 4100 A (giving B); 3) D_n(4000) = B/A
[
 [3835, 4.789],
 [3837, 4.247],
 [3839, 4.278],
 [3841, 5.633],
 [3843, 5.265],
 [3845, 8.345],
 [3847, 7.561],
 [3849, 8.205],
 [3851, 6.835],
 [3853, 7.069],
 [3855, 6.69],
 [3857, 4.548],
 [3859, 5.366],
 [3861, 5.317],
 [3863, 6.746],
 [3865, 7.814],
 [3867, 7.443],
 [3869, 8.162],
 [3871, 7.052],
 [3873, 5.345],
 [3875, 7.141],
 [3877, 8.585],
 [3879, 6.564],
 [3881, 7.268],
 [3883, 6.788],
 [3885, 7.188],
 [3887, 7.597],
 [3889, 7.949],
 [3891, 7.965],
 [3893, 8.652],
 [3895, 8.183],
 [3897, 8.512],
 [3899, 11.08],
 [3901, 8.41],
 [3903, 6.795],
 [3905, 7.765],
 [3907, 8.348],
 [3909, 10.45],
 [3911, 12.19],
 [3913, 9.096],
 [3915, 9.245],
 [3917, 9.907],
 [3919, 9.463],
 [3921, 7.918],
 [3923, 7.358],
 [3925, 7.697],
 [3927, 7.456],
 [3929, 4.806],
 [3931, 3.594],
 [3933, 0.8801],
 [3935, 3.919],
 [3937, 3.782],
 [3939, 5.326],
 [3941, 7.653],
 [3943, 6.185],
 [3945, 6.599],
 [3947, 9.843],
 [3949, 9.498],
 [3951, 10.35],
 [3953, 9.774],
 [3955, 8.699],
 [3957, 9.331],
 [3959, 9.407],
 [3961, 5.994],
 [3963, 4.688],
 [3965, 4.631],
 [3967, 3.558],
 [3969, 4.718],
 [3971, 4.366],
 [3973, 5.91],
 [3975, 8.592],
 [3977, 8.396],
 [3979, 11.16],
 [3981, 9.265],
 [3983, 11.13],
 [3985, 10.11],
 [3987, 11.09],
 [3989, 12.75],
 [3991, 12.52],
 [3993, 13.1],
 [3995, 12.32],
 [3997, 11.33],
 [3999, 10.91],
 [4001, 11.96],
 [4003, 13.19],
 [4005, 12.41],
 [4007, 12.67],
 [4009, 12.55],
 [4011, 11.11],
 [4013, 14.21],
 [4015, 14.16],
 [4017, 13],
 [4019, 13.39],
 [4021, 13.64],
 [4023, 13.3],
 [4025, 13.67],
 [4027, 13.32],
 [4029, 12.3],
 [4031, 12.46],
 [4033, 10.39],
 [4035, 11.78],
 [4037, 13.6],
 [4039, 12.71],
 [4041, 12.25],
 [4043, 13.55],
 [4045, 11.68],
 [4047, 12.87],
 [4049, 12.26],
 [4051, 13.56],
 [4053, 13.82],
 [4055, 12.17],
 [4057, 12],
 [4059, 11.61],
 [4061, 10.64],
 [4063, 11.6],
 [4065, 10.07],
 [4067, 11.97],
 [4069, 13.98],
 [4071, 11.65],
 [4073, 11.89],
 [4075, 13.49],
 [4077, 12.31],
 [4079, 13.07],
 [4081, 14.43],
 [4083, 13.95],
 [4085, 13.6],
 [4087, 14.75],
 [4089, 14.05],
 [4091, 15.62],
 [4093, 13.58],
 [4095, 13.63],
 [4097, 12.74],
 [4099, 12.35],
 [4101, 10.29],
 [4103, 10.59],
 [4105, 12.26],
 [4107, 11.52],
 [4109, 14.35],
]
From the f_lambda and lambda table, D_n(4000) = 1.9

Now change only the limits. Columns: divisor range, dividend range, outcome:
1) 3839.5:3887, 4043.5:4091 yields 2.07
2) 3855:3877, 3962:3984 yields 1.11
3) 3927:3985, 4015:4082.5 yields 1.90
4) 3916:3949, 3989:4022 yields 2.02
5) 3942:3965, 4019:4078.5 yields 1.62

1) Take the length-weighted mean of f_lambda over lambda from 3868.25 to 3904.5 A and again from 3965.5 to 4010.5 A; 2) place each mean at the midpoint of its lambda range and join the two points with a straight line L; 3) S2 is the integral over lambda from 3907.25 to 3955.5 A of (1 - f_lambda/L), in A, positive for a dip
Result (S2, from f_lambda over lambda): 6.5 A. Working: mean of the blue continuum 7.73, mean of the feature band 7.57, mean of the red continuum 10.1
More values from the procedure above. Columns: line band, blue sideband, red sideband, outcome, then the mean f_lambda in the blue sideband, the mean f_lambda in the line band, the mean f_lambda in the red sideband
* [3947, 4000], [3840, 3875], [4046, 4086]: 5.25 A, 6.68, 9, 12.5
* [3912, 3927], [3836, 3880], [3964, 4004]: -1.09 A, 6.56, 8.59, 9.55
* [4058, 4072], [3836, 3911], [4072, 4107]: 0.85 A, 7.29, 11.6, 13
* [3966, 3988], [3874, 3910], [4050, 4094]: 5.02 A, 8.07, 8.03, 12.9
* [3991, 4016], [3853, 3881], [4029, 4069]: -3.83 A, 6.71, 12.5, 12.2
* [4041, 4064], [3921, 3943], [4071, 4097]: -0.92 A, 5.41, 12.3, 13.6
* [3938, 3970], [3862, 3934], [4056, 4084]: 6.67 A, 7.71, 7.27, 12.3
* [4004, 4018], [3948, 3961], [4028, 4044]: -1.78 A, 9.24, 12.9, 12.4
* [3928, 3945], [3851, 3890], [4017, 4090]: 8.26 A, 6.87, 4.64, 12.7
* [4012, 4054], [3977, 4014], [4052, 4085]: -2.86 A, 11.8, 12.9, 12.5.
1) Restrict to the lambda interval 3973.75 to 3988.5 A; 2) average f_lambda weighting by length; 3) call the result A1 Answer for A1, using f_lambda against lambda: 9.99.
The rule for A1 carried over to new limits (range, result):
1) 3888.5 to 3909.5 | 8.52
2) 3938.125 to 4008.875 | 9.18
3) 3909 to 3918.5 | 10.1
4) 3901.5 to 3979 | 7.27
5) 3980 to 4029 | 12.4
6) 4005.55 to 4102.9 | 12.8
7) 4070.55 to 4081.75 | 12.8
